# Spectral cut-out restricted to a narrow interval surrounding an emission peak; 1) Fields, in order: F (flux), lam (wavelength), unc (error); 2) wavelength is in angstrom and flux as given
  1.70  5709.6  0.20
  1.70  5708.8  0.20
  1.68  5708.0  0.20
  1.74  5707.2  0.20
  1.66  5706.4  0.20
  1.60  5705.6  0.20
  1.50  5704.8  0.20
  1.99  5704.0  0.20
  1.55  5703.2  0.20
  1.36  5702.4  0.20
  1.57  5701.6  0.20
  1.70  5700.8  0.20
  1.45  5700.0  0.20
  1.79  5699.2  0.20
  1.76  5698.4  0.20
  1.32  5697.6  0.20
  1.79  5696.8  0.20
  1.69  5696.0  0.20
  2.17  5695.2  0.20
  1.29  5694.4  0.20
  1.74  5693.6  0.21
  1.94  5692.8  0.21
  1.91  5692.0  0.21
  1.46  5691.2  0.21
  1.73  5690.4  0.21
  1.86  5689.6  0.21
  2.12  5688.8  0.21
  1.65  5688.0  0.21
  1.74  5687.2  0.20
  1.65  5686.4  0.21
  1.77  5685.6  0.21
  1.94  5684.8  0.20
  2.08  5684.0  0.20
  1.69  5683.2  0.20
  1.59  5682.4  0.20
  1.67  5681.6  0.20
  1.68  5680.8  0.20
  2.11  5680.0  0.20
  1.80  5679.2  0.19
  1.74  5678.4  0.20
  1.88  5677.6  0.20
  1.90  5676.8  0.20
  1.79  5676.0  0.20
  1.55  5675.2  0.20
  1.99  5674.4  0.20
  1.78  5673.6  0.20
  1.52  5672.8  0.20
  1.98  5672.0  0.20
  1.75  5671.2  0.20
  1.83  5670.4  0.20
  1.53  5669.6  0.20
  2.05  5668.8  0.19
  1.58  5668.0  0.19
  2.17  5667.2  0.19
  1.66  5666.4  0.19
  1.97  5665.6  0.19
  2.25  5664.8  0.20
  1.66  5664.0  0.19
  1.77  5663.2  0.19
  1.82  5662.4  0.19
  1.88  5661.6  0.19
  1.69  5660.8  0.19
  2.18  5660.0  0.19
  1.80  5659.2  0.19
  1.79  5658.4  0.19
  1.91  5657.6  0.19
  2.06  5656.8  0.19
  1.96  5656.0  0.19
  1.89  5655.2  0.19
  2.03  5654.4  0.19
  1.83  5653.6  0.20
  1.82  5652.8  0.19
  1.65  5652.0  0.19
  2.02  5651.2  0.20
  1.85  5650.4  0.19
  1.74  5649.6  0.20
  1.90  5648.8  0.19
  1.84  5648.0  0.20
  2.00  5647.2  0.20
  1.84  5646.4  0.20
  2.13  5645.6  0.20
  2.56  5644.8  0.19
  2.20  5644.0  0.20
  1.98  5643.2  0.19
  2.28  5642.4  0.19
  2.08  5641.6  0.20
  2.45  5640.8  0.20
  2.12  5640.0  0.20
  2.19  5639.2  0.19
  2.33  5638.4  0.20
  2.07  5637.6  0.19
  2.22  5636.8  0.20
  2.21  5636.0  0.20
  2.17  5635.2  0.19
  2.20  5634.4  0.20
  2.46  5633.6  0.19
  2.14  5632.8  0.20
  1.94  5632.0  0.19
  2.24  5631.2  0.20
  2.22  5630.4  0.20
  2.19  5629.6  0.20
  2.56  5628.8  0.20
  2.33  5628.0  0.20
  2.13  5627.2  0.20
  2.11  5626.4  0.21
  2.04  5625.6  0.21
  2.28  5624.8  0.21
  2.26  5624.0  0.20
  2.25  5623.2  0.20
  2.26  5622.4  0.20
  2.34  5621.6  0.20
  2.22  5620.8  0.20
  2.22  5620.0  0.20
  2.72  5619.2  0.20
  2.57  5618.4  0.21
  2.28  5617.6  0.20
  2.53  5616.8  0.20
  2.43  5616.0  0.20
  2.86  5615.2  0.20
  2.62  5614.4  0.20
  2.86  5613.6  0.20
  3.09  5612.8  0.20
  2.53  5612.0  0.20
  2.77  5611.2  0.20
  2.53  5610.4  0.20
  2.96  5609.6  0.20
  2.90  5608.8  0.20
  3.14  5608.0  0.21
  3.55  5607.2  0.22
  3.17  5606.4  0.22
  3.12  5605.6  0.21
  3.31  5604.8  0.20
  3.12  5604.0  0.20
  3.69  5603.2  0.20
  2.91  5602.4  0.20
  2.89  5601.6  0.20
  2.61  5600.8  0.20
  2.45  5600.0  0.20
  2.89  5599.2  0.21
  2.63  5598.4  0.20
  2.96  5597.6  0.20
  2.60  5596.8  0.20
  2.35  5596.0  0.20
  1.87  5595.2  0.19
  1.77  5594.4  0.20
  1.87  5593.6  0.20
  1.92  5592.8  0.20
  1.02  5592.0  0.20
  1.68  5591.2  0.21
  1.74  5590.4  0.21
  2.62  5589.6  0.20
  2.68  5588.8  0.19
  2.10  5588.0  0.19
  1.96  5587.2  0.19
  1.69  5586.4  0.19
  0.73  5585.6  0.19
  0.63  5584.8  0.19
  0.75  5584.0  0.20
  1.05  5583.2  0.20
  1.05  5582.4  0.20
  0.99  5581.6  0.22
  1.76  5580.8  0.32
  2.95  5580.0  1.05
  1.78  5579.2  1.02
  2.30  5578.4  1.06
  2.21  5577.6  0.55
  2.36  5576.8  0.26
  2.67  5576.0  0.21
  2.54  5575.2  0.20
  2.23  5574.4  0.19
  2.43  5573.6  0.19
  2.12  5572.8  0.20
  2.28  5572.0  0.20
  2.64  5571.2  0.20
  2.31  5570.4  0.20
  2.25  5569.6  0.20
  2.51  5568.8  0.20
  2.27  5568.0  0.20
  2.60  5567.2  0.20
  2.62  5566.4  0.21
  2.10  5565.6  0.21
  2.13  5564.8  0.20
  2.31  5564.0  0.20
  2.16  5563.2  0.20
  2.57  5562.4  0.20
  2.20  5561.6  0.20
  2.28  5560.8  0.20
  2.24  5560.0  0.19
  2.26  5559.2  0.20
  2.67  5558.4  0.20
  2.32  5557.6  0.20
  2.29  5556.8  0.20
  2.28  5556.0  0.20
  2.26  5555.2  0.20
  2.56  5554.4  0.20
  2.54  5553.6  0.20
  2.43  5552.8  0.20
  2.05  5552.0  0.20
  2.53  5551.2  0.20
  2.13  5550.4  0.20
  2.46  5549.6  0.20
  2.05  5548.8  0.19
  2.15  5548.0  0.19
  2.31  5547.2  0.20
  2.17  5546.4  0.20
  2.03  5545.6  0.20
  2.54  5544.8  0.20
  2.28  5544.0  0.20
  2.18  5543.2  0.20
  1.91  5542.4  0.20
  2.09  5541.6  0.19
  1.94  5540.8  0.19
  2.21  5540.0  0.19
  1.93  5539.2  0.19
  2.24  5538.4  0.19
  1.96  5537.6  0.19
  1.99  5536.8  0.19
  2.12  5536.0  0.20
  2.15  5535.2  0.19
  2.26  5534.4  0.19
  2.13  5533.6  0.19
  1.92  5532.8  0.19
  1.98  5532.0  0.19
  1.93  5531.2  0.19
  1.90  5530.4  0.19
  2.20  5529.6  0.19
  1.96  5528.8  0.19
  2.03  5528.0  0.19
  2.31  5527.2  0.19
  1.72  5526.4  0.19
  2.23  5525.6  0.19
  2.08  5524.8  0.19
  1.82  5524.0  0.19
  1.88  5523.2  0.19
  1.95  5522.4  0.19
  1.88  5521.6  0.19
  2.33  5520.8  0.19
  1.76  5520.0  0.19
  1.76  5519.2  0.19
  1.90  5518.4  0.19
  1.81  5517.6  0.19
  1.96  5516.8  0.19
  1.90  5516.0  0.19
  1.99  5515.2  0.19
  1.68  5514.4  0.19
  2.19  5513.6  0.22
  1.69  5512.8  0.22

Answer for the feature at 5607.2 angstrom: C IV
